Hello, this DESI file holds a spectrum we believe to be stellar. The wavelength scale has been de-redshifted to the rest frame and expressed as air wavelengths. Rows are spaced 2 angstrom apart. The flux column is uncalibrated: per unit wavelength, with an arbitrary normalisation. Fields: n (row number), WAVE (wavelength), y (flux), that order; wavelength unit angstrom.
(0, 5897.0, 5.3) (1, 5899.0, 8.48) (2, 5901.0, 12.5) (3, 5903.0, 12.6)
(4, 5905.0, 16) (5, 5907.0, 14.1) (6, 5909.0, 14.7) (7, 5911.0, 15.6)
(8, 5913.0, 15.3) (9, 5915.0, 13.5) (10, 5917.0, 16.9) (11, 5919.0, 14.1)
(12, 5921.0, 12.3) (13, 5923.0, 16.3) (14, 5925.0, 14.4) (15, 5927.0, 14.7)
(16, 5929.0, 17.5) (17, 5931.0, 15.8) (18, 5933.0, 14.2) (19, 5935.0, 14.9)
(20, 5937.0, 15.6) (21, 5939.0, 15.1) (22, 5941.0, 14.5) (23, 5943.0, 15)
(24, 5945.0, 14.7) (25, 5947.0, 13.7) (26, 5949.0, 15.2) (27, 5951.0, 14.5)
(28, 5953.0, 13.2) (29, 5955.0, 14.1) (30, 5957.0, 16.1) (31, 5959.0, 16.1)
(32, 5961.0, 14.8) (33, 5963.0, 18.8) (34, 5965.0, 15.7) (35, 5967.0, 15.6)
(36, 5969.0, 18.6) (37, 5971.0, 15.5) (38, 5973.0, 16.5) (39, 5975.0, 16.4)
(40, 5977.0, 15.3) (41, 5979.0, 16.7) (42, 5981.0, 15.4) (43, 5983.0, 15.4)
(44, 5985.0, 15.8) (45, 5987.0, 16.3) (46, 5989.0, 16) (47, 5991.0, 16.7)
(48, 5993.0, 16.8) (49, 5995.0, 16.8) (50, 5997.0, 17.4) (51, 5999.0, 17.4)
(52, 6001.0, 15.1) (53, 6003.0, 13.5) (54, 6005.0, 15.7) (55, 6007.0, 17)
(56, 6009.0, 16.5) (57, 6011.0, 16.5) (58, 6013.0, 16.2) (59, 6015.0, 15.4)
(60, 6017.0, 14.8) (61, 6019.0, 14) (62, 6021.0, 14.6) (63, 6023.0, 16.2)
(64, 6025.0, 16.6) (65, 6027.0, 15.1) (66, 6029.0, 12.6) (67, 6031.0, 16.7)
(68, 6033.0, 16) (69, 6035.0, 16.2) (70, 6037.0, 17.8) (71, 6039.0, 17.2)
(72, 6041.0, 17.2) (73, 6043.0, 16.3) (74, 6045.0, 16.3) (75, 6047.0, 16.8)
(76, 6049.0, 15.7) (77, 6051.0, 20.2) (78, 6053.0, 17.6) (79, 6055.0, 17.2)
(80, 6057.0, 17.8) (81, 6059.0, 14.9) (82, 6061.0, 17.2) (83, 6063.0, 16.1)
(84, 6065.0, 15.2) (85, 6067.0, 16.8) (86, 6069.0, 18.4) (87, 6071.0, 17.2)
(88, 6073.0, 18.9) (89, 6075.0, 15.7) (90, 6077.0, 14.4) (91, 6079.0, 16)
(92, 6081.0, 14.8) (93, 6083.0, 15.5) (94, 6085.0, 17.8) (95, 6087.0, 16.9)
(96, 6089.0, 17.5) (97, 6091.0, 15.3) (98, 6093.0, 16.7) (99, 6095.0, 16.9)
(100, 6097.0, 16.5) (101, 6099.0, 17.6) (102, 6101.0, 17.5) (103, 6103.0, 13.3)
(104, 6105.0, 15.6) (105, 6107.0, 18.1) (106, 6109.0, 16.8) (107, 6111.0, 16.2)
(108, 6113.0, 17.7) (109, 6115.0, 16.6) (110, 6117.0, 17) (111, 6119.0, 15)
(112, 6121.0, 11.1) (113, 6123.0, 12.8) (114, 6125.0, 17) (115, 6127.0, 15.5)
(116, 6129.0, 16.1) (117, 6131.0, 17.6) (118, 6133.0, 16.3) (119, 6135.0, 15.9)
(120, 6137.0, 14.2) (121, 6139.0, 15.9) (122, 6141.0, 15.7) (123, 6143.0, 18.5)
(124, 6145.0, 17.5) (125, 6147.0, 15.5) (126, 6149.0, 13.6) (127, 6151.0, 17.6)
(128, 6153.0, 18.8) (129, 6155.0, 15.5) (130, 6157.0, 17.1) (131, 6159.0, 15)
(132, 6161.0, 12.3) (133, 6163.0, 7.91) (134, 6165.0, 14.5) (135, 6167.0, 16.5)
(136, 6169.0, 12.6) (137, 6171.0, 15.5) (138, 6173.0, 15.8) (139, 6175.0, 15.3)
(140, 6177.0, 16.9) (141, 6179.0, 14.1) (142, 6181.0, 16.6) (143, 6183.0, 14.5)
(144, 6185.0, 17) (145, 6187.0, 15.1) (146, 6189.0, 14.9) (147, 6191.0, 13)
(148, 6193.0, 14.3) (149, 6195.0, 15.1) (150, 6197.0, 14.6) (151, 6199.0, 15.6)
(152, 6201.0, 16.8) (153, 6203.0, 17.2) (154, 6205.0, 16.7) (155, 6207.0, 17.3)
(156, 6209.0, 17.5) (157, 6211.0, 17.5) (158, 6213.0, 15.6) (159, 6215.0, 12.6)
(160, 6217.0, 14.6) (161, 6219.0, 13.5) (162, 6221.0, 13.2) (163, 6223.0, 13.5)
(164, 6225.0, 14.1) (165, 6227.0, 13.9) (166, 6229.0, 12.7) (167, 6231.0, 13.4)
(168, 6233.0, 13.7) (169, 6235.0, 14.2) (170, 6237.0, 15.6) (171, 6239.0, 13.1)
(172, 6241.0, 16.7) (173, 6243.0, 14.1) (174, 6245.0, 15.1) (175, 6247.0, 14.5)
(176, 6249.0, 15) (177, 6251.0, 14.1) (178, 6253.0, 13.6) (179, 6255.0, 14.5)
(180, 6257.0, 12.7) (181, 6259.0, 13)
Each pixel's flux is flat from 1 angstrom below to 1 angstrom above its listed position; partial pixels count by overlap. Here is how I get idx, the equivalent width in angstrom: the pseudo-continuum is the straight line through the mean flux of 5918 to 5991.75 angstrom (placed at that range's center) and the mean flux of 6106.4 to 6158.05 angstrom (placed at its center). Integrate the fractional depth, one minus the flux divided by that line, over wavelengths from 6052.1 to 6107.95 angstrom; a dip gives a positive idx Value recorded -2.2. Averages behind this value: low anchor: 15.4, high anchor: 16.1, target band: 16.5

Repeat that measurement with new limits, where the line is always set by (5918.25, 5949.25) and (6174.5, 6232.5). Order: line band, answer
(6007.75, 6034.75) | -1.0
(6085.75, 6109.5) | -2.5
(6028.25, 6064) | -4.1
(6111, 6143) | -1.6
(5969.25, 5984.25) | -1.1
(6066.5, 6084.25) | -1.7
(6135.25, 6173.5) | -0.6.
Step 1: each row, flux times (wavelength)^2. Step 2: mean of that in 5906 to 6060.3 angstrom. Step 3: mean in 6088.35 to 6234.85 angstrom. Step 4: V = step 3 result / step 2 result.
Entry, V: 1.0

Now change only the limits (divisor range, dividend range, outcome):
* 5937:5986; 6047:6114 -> 1.12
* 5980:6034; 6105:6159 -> 1.06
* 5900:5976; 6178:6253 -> 1.08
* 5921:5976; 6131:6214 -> 1.09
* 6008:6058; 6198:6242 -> 0.97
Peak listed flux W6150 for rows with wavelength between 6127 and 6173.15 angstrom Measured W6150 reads 18.8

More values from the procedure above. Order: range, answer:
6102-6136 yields 18.1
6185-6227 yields 17.5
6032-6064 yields 20.2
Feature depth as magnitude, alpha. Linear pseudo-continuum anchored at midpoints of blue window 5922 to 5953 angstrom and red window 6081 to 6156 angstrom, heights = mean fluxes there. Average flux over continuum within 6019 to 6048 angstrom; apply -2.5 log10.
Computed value -0.03 mag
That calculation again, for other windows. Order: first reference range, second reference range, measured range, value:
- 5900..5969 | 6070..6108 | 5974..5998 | -0.05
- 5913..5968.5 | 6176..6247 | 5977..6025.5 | -0.06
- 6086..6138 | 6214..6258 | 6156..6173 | 0.09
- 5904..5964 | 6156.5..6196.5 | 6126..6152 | -0.10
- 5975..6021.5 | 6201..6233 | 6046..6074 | -0.10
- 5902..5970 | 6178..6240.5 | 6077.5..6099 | -0.10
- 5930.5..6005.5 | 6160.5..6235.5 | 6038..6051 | -0.10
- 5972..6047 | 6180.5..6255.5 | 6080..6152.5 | -0.05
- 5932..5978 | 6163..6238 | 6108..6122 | -0.05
